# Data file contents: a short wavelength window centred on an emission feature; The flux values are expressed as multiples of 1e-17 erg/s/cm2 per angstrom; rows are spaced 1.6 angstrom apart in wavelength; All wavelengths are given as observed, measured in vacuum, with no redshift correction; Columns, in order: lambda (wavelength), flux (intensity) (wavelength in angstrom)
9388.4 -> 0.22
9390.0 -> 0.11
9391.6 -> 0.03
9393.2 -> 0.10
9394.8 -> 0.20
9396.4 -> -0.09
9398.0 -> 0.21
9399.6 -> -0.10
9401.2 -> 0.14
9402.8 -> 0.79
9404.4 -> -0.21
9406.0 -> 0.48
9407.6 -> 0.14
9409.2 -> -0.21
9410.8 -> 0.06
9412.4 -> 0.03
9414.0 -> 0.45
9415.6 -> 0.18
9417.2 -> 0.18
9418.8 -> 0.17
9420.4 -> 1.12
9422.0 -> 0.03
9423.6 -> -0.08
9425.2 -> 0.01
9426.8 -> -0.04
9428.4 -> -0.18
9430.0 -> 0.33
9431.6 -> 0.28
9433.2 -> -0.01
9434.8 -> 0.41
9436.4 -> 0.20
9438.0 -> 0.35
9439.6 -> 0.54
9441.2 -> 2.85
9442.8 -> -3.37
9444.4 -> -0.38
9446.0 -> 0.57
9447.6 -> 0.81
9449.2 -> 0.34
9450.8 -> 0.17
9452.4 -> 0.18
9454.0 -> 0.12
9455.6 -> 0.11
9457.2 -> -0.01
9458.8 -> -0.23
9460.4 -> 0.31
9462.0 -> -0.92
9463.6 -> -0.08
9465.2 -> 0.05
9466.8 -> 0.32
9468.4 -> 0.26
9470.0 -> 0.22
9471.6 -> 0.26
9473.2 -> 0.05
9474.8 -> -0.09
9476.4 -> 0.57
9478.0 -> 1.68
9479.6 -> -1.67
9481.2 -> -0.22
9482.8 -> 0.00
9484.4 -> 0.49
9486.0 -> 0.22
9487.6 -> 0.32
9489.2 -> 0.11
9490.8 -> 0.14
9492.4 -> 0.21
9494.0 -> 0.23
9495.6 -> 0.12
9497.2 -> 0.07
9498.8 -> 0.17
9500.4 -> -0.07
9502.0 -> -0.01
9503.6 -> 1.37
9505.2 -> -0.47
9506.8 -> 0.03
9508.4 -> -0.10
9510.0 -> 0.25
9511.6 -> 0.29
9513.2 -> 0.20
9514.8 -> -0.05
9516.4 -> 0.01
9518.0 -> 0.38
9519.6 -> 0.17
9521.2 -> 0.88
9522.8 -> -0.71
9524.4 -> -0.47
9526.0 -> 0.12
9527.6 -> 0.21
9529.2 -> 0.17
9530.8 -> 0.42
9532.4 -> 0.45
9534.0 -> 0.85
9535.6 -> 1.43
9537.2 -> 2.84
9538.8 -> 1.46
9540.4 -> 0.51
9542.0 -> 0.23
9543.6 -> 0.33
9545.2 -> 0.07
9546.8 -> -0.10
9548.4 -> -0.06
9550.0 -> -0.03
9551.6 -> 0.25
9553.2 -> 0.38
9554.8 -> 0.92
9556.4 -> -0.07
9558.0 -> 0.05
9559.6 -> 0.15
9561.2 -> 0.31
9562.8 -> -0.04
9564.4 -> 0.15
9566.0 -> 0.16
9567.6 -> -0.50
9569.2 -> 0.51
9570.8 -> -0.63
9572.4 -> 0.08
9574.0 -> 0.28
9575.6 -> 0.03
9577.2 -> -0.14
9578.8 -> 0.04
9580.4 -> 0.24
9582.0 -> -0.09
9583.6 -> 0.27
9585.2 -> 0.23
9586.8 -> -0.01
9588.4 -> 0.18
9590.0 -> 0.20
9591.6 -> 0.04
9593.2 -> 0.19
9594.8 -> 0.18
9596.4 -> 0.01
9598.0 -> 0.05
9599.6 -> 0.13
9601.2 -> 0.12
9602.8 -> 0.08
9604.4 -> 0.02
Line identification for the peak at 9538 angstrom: [O III] 5007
